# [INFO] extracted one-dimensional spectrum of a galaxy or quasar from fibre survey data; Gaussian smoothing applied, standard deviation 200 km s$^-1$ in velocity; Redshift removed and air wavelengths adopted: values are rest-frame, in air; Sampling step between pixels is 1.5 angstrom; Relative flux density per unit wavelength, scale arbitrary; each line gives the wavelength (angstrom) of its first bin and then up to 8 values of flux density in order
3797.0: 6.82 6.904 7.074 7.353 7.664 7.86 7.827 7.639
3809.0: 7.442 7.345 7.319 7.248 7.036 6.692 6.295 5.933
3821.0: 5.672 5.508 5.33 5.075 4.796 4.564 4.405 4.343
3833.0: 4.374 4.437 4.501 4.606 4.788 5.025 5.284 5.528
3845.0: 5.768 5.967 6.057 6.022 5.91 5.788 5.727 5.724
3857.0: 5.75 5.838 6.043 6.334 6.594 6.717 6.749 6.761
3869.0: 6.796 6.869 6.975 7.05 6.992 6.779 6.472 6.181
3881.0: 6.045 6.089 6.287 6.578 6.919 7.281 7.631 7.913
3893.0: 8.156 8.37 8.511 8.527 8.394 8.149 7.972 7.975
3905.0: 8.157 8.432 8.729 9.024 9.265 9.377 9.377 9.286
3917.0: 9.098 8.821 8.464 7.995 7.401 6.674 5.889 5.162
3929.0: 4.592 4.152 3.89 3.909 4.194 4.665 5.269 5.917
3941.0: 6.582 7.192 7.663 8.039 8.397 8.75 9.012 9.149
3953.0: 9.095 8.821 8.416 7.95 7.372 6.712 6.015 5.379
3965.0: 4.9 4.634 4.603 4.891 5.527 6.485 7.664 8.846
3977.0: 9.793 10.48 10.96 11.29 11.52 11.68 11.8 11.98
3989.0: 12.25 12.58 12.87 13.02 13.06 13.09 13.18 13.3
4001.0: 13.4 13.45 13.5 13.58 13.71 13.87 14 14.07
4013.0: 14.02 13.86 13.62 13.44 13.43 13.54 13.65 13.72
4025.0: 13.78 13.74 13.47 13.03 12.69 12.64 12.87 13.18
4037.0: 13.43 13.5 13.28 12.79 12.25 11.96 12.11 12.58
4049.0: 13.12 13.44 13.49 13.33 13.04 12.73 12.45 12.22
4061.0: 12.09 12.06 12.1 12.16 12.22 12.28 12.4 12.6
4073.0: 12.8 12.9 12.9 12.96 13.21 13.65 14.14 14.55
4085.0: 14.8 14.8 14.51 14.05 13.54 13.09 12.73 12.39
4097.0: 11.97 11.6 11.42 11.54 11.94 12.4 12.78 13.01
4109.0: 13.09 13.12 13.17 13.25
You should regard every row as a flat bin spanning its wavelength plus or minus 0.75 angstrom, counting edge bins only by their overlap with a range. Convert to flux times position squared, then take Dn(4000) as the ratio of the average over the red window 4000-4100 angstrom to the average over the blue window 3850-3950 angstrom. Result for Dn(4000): 2.02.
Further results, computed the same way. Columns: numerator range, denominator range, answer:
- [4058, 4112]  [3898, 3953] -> 1.89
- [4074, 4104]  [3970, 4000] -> 1.26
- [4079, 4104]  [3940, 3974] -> 1.99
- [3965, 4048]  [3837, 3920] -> 1.81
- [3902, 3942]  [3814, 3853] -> 1.37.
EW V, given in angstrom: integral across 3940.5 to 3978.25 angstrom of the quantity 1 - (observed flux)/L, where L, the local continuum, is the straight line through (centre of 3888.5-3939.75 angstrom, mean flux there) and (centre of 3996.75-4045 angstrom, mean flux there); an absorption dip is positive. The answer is 9.6 angstrom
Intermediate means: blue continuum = 7.35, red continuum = 13.4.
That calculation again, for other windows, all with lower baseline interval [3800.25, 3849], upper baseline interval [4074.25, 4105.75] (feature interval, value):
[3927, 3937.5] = 5.31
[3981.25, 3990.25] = -1.35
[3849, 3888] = 4.00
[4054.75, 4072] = 0.05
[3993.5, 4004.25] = -2.64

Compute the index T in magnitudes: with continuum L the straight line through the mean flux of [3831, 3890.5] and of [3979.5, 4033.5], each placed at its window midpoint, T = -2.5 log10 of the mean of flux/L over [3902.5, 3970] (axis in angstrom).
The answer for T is 0.32 mag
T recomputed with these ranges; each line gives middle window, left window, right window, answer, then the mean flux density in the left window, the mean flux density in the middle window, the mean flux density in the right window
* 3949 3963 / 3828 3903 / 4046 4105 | 0.14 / 6.34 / 8.02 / 12.9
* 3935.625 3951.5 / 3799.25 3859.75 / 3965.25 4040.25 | 0.35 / 5.94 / 7.22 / 11.9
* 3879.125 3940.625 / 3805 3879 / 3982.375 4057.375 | 0.20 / 6.02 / 7.19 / 13.1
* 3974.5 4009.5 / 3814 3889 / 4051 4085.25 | -0.18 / 5.9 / 12.3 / 12.9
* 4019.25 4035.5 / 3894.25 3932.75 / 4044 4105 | -0.17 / 7.75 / 13.3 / 12.8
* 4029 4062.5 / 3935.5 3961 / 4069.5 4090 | -0.07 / 7.56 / 12.8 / 13.6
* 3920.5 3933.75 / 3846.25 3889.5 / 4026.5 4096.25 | 0.43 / 6.4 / 5.63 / 13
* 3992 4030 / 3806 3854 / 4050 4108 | -0.23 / 5.73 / 13.5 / 12.9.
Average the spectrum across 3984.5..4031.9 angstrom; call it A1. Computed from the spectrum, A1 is 13.3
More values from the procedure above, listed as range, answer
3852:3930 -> 7.28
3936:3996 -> 8.57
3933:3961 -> 7.25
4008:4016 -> 13.9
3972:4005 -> 11.7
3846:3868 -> 6.13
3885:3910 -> 8.05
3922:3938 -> 5.11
